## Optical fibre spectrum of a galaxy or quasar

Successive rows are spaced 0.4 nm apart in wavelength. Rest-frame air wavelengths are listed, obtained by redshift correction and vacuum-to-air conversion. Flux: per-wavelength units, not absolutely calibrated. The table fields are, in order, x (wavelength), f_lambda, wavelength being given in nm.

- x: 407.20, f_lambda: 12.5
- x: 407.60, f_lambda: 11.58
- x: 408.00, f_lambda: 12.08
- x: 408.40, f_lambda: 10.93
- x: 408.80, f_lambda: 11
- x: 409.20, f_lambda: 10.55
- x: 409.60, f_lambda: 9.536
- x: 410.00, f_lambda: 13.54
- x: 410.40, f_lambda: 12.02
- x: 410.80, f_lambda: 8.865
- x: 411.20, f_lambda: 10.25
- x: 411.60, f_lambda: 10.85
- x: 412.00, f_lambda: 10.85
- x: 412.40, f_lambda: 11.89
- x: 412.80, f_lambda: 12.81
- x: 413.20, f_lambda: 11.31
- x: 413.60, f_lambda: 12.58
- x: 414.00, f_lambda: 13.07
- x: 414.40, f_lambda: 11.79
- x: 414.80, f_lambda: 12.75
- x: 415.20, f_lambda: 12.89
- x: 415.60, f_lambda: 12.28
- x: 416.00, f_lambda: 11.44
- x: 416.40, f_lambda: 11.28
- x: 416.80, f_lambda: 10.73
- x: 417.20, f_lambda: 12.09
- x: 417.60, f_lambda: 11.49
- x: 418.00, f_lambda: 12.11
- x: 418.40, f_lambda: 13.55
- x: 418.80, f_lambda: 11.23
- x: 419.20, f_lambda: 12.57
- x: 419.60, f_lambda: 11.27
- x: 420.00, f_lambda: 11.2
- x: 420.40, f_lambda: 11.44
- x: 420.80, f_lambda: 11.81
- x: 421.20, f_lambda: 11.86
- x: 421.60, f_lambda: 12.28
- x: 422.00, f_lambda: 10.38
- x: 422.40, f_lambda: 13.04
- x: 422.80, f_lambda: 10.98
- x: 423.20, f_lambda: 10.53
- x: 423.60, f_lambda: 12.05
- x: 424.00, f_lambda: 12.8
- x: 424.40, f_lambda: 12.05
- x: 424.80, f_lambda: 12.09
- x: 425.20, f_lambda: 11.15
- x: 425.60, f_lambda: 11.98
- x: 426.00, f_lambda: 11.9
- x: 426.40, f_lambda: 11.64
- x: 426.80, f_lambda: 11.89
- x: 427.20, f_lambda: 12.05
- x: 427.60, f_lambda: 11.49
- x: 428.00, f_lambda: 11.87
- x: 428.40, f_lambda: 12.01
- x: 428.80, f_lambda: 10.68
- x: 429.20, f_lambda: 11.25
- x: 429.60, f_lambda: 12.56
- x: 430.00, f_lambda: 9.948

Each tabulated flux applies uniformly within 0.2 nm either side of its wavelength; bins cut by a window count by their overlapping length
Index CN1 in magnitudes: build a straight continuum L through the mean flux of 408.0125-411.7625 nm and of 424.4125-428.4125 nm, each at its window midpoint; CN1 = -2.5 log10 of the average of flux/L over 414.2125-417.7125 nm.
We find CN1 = -0.06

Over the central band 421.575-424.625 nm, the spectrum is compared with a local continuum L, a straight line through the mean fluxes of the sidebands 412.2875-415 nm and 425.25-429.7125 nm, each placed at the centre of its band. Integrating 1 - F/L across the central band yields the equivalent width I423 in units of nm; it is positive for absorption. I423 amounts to 0.04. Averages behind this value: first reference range 12.3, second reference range 11.7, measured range 11.7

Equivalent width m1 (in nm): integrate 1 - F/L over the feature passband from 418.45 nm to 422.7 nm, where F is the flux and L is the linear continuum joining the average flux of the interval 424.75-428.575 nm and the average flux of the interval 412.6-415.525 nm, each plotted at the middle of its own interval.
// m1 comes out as 0.12 nm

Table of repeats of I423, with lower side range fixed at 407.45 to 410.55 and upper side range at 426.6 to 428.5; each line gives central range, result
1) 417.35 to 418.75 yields -0.08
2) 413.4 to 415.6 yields -0.20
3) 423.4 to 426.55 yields -0.05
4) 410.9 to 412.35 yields 0.10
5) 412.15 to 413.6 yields -0.07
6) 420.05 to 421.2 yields 0.01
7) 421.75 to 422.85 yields 0.01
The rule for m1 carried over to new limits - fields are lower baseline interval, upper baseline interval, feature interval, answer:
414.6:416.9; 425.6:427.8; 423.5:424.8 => -0.05 nm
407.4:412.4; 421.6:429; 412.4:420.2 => -0.48 nm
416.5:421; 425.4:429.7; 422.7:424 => 0.03 nm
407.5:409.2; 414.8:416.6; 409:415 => 0.09 nm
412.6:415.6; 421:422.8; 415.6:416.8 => 0.08 nm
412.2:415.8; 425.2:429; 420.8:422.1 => 0.04 nm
